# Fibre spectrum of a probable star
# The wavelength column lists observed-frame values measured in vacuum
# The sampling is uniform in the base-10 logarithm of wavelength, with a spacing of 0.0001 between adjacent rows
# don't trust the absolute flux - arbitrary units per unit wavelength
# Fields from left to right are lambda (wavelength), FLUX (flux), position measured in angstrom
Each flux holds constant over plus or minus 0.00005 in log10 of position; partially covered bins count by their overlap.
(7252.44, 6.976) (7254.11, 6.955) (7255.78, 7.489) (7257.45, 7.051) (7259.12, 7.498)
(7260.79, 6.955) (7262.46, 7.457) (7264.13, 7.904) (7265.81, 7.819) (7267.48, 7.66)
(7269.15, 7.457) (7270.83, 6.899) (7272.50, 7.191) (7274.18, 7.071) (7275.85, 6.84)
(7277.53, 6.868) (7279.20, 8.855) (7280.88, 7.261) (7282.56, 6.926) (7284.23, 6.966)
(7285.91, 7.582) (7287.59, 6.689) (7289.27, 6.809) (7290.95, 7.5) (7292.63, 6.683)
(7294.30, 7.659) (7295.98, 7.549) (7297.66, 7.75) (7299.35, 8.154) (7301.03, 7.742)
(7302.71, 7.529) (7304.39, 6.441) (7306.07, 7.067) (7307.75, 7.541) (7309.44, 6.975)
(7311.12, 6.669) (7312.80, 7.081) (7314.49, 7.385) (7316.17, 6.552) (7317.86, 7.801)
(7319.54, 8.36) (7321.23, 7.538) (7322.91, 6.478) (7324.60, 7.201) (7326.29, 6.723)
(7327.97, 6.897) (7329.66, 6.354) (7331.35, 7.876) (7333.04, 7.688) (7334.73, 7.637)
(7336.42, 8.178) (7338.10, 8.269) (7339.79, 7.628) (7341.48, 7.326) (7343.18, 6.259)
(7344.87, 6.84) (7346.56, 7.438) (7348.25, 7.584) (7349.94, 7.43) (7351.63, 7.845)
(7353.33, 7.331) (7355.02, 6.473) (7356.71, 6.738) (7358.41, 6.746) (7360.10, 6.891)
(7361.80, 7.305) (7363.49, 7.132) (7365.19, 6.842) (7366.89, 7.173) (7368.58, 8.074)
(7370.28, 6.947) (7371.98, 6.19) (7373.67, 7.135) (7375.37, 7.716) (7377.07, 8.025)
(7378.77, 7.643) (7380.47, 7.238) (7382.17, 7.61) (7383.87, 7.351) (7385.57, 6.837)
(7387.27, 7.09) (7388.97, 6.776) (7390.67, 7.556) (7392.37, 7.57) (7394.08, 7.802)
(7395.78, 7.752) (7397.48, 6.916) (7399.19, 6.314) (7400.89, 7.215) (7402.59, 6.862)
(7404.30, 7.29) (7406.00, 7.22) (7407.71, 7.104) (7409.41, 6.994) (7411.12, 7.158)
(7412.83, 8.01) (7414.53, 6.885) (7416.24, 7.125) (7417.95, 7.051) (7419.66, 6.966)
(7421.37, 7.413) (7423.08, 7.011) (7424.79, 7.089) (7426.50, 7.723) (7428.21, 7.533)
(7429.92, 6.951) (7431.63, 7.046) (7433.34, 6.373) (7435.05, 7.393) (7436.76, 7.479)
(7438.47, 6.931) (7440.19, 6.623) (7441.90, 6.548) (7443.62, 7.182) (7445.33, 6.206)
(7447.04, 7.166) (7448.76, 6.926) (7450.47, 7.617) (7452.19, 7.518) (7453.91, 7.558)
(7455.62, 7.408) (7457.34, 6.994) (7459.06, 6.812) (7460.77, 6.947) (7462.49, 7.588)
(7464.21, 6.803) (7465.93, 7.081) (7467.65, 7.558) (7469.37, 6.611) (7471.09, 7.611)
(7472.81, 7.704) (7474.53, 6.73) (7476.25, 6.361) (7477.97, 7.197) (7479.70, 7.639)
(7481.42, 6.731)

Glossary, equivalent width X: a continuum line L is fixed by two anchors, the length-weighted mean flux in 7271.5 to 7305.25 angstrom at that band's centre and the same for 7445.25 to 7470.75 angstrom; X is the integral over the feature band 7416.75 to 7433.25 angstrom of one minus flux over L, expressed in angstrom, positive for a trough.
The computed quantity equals 0.1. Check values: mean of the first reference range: 7.3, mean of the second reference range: 7.16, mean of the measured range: 7.16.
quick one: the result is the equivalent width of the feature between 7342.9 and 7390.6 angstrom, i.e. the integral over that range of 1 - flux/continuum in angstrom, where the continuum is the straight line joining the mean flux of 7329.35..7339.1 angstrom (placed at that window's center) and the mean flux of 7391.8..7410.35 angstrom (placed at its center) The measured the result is 1.80 angstrom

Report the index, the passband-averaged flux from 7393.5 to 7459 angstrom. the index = 7.13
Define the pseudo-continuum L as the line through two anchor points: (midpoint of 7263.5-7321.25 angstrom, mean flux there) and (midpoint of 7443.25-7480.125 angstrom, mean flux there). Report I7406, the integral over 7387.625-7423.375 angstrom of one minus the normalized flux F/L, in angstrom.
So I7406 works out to 0.1 angstrom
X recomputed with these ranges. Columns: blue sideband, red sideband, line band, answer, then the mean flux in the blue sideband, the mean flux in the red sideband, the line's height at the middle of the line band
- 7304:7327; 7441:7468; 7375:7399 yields -0.86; 7.14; 7.11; 7.13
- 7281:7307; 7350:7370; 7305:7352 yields -0.61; 7.27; 7.15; 7.21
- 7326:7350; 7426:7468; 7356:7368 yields 0.49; 7.35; 7.11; 7.3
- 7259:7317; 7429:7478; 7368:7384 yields -0.48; 7.28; 7.07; 7.17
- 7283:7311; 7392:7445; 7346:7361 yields 0.10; 7.27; 7.13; 7.21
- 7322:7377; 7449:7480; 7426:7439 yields 0.05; 7.21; 7.19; 7.2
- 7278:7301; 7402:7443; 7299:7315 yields 0.32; 7.42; 7.12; 7.38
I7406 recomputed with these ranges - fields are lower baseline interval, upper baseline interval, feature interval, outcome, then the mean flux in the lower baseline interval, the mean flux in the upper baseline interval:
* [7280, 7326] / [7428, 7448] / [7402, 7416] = -0.4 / 7.25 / 6.93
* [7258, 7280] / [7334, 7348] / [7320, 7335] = 0.6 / 7.42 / 7.45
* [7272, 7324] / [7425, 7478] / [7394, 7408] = 0.1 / 7.27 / 7.1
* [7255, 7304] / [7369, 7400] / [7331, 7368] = 0.0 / 7.36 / 7.26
